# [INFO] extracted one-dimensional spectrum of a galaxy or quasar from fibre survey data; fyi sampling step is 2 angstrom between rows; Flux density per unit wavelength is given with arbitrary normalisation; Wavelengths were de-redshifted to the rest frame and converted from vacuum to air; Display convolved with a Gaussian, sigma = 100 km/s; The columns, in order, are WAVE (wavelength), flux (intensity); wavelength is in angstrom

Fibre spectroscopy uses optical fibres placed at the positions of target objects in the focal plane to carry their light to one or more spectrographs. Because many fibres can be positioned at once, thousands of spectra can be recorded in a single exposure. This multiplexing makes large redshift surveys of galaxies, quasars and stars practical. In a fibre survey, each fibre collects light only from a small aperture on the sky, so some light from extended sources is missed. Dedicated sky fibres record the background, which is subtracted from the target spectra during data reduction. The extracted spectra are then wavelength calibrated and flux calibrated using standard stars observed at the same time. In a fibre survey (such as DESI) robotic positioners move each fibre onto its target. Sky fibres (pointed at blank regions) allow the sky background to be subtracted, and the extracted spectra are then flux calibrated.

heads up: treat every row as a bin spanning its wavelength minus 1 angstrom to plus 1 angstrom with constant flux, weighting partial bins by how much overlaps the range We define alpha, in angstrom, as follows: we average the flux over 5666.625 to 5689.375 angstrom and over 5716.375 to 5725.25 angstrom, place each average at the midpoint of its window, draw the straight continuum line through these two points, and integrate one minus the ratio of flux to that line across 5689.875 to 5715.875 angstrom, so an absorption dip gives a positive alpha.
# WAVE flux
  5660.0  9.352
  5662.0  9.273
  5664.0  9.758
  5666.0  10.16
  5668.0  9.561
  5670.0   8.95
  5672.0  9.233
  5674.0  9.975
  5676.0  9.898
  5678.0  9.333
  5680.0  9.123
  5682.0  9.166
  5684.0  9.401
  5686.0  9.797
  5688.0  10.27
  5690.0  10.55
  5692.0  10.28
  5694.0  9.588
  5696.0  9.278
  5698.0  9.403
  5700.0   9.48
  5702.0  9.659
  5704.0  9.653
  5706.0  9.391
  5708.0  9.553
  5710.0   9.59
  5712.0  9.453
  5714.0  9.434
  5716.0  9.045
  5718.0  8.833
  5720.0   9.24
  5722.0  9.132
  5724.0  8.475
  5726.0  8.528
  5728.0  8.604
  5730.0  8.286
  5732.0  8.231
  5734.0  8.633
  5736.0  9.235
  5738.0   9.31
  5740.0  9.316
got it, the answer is -1.2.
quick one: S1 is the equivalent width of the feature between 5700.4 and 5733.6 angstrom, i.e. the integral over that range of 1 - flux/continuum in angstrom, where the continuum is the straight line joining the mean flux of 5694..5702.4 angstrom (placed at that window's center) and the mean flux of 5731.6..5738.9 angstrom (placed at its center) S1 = 0.4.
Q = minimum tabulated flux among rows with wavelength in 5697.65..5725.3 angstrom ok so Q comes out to 8.475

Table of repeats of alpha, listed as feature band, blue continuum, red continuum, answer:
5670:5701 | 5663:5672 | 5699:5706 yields -0.20 angstrom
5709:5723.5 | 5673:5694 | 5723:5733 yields -0.73 angstrom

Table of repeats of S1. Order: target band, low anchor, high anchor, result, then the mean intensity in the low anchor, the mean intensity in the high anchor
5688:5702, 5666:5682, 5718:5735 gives -0.99 angstrom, 9.47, 8.65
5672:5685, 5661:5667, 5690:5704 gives 0.33 angstrom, 9.73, 9.68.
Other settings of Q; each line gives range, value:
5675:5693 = 9.123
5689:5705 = 9.278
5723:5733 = 8.231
